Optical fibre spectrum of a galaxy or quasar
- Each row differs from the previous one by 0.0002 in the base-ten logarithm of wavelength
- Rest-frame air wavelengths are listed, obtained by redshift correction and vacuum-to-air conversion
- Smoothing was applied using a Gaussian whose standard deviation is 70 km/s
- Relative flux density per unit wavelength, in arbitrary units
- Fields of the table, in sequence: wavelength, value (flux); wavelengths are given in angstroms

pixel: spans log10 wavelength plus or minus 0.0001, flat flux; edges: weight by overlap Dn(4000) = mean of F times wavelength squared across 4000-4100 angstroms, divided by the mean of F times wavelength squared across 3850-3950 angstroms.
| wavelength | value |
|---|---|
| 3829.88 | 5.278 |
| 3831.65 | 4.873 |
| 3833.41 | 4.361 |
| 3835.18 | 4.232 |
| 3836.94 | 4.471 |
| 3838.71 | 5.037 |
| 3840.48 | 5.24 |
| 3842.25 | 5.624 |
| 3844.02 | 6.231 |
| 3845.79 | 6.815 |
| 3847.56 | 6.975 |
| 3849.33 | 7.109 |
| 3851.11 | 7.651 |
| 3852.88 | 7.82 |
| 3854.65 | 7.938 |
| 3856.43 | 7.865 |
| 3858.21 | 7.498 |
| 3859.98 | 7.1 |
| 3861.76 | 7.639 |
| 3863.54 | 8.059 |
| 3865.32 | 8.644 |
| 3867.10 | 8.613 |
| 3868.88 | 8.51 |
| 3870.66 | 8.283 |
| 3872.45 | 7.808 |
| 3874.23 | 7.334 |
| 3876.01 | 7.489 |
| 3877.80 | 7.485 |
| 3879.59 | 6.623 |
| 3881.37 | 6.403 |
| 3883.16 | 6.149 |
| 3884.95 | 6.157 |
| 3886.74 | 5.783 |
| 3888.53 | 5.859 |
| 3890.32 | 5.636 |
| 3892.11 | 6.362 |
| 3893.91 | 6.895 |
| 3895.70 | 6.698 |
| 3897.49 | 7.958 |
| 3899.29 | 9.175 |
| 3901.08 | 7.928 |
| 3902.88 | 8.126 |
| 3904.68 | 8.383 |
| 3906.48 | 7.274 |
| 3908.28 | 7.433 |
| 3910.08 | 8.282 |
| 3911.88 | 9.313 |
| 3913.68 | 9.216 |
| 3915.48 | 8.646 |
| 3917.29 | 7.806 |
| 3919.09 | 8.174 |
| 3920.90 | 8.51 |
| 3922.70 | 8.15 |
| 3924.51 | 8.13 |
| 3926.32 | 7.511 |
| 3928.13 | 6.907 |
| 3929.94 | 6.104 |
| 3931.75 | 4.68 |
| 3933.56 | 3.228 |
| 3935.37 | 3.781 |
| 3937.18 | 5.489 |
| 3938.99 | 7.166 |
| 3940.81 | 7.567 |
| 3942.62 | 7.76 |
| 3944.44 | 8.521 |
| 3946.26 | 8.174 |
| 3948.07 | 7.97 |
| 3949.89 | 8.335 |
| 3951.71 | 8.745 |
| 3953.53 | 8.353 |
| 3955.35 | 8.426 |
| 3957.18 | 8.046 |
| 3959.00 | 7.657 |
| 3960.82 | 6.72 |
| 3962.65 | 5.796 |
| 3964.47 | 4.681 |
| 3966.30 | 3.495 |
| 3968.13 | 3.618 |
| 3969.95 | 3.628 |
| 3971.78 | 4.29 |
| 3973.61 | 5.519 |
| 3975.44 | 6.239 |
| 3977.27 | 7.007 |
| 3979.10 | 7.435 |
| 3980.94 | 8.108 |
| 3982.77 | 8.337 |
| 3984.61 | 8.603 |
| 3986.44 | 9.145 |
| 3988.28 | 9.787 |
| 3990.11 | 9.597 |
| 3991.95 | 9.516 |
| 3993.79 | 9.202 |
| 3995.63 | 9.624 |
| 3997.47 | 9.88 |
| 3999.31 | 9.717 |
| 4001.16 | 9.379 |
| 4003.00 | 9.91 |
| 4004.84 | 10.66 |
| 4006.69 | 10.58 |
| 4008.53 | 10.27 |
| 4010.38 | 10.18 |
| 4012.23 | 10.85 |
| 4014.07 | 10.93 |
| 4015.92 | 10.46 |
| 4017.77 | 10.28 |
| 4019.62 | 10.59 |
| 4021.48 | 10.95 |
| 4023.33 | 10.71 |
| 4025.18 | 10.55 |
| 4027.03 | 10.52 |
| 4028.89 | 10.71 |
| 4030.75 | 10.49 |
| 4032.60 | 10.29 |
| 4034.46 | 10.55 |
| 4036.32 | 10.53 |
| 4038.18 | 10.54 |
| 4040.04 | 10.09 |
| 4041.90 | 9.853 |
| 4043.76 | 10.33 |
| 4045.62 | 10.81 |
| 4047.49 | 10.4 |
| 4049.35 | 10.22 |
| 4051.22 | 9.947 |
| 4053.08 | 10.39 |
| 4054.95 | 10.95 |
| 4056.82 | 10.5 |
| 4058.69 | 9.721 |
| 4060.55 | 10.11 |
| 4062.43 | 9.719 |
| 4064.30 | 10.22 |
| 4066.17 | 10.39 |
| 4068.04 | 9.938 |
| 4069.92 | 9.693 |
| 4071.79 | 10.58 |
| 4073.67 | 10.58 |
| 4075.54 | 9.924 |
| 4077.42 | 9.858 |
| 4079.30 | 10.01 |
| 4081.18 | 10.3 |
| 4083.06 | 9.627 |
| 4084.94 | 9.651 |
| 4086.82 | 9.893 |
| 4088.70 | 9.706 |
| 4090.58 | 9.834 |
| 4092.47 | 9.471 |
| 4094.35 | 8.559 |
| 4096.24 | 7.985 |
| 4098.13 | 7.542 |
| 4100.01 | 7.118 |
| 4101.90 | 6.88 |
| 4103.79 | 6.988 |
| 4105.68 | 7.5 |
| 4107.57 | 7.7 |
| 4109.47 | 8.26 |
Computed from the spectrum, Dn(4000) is 1.5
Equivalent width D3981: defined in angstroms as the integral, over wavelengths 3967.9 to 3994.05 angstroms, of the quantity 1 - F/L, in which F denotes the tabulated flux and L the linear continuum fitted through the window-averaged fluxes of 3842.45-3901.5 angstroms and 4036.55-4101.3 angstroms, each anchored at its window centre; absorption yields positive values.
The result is 4.0 angstroms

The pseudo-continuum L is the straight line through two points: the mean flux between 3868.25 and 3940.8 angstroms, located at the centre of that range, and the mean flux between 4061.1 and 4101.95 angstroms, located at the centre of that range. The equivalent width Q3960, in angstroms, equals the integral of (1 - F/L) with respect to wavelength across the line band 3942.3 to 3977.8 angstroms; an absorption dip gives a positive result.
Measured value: 5.6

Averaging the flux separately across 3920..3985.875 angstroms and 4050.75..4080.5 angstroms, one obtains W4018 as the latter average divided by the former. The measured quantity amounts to 1.50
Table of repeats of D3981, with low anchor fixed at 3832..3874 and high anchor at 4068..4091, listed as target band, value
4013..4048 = -4.5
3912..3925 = -1.1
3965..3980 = 6.0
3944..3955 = -0.2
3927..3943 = 4.4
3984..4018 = -3.9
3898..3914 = -1.4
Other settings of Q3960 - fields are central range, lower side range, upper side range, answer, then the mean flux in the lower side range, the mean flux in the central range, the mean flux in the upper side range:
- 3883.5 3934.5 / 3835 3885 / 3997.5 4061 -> 4.6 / 7.05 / 7.28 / 10.4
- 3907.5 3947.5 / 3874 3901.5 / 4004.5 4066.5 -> 2.4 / 6.84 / 7.3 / 10.4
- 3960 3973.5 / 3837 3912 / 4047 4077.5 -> 6.3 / 7.22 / 4.64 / 10.2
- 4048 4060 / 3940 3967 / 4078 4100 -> -2.1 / 7.38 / 10.3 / 9.24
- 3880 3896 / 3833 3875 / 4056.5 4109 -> 2.4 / 6.98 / 6.21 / 9.26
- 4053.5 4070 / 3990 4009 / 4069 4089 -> -0.3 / 9.85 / 10.2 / 10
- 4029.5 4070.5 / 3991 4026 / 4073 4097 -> -1.5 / 10.2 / 10.3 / 9.65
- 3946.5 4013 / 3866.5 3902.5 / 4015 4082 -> 7.4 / 7.16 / 8.04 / 10.3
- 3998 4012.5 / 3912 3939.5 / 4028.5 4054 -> -1.3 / 6.96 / 10.2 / 10.4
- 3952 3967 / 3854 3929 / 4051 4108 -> 2.7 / 7.61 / 6.77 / 9.4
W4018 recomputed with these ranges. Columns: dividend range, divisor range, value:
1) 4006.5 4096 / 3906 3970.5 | 1.45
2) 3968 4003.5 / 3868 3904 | 1.12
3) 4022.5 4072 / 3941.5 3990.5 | 1.44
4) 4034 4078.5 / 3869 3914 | 1.39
